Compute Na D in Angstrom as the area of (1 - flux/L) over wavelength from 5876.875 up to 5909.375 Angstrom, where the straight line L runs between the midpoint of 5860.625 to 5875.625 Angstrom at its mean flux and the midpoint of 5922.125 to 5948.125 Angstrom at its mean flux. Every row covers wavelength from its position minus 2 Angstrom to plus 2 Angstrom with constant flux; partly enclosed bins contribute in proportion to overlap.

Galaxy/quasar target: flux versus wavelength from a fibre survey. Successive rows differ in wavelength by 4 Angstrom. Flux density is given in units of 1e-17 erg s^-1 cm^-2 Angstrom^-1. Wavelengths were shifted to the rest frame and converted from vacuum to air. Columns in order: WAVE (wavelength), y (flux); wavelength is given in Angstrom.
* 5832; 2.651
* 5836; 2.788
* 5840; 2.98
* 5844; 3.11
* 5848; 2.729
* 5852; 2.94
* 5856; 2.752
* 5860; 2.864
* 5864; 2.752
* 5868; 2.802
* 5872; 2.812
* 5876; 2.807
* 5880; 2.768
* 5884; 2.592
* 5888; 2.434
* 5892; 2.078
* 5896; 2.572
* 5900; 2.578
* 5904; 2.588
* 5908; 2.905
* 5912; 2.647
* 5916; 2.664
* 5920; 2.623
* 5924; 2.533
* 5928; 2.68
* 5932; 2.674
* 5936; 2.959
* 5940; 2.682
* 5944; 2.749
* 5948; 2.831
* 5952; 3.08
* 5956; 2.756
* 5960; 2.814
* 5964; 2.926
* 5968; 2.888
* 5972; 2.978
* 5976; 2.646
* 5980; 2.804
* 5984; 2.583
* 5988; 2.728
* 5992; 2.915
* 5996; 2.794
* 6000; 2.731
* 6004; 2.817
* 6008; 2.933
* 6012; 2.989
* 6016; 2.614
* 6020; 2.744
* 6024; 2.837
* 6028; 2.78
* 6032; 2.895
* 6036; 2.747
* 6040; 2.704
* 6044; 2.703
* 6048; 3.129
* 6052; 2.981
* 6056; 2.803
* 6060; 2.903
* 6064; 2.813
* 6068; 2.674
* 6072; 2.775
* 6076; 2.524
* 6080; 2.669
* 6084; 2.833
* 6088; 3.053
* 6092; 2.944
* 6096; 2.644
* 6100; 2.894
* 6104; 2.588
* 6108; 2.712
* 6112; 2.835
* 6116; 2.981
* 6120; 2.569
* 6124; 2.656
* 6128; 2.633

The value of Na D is 2.4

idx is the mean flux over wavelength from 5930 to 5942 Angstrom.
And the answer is 2.77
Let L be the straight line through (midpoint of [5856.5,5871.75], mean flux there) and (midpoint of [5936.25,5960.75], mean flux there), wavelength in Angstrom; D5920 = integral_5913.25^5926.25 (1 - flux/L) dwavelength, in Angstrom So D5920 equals 1.0 Angstrom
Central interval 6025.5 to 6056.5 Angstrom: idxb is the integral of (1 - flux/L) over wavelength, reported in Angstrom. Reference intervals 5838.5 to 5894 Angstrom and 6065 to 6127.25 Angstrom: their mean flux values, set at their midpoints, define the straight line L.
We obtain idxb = -1.0 Angstrom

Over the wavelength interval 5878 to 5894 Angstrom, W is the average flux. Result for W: 2.47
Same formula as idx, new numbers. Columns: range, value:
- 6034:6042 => 2.73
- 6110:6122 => 2.79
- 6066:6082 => 2.66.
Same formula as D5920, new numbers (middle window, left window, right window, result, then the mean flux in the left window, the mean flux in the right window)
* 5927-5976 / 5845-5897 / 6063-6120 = -1.9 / 2.7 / 2.77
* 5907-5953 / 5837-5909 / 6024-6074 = 0.3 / 2.72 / 2.83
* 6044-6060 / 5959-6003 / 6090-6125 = -0.9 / 2.8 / 2.76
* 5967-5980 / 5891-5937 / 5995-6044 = -0.5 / 2.63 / 2.79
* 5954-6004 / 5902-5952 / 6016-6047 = -0.9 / 2.73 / 2.77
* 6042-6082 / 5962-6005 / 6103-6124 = -0.5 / 2.8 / 2.74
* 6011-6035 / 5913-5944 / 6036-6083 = -0.3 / 2.69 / 2.79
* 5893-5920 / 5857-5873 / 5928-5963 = 1.7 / 2.8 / 2.81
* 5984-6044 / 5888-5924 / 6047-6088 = -1.3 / 2.57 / 2.81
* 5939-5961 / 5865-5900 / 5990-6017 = -0.7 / 2.61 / 2.84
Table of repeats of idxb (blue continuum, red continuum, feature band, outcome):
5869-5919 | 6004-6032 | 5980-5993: 0.2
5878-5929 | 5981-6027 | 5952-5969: -1.1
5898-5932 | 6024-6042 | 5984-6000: -0.2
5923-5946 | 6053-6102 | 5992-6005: -0.2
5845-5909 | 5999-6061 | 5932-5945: -0.2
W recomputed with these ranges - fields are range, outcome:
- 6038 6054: 2.88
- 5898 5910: 2.69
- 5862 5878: 2.79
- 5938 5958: 2.82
